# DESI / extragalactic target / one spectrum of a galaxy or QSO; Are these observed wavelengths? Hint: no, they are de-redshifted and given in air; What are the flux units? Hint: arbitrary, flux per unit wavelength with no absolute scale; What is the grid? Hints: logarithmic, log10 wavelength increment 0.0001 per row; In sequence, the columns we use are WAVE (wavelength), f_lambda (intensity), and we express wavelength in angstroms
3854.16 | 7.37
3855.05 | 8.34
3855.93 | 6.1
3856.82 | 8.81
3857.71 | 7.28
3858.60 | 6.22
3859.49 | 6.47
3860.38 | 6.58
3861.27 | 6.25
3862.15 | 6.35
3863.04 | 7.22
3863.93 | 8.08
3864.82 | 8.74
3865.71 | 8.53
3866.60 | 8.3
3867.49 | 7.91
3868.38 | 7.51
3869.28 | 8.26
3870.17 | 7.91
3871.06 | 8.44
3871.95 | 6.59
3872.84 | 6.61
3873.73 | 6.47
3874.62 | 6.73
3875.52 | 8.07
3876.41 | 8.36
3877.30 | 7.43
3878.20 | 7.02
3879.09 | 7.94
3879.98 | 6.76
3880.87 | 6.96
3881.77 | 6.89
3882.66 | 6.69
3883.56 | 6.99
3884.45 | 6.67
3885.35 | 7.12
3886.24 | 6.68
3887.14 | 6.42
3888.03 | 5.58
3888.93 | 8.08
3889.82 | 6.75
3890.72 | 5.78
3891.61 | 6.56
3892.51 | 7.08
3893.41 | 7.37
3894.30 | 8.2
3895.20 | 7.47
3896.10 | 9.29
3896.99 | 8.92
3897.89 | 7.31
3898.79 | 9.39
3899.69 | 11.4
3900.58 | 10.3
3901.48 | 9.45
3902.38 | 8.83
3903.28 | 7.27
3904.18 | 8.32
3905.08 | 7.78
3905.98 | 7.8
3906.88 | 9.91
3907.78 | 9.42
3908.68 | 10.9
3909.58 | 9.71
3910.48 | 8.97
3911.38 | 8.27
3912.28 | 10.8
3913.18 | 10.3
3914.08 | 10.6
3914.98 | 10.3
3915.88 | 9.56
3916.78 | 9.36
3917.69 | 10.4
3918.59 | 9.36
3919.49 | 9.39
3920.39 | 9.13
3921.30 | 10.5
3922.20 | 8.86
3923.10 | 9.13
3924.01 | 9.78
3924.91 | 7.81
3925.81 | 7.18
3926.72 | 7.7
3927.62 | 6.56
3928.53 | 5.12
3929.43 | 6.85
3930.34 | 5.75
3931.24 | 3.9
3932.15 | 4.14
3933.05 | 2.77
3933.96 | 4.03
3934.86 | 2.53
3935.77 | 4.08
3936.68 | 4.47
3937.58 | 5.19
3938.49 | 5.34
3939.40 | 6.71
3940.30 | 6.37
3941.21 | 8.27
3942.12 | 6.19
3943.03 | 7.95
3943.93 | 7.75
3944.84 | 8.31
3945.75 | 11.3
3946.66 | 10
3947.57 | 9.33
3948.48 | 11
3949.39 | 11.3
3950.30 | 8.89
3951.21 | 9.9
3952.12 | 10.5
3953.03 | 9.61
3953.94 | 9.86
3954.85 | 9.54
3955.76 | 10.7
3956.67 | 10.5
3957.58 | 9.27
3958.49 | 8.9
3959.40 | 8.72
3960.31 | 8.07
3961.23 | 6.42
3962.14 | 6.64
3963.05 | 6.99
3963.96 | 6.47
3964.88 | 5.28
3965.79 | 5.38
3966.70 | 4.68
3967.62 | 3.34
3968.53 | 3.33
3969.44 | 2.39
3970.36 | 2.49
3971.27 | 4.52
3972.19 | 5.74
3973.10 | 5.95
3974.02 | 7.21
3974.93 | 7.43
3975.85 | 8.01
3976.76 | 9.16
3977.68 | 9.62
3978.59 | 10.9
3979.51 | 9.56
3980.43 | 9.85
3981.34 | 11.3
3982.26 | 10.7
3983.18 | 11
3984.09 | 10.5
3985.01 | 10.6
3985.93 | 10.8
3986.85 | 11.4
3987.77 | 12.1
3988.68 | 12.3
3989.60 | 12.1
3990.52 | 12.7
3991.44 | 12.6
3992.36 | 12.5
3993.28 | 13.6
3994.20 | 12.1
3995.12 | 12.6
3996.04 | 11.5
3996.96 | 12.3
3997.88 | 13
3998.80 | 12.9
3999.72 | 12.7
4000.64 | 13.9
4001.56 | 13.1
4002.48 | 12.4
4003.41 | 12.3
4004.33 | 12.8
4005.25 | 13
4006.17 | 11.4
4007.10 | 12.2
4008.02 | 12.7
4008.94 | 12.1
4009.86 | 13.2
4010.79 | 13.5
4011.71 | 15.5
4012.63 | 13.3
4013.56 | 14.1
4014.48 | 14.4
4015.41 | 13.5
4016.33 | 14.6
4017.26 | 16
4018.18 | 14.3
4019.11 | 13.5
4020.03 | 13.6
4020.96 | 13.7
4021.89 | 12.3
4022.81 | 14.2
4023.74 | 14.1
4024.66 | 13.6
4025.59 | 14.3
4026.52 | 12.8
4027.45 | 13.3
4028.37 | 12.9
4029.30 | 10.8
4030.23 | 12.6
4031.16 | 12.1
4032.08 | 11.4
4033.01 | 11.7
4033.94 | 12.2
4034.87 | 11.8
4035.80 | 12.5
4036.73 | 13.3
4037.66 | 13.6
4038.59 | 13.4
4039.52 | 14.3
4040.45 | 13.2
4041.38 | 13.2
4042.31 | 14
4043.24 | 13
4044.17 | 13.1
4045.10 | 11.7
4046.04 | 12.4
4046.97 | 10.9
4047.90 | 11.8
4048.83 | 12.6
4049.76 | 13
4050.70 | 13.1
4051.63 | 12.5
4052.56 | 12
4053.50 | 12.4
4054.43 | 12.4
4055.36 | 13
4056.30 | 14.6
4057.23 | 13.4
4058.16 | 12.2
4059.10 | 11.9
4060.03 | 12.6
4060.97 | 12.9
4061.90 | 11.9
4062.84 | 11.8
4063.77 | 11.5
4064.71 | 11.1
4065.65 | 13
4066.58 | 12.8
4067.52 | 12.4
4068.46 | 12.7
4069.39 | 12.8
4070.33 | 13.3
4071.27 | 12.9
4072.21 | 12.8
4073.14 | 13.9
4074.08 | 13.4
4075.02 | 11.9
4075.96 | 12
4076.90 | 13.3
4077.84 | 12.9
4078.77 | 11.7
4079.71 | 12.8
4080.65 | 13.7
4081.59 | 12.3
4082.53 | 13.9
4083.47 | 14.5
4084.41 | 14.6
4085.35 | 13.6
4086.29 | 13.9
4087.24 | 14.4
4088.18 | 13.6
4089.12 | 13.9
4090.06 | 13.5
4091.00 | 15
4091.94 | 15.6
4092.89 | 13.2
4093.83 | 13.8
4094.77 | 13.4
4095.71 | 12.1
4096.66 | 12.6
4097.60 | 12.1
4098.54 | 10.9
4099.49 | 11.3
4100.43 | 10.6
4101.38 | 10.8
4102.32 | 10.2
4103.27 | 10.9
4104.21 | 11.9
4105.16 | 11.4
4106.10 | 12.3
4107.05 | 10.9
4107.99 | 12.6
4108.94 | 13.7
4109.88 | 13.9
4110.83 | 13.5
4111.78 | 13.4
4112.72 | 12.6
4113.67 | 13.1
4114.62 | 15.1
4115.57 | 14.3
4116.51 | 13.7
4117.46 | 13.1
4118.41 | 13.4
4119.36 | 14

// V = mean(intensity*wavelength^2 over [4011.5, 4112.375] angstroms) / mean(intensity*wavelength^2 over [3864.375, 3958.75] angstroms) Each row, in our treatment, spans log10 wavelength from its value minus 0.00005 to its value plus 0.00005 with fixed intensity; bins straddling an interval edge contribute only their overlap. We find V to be 1.74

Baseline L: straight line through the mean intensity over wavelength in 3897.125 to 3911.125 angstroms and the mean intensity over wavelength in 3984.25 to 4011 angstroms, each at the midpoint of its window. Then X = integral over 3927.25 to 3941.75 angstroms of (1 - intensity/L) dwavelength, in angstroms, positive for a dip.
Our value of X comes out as 7.2 angstroms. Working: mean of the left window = 9.1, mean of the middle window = 5.13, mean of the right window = 12.4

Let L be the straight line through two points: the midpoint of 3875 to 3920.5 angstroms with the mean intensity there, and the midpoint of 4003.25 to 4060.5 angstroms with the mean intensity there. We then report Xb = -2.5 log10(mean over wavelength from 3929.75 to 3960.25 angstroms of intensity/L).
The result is 0.293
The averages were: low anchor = 8.33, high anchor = 13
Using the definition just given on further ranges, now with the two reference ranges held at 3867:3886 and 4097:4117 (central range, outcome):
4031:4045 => -0.184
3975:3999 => -0.162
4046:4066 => -0.108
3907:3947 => 0.080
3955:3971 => 0.375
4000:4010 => -0.242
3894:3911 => -0.144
